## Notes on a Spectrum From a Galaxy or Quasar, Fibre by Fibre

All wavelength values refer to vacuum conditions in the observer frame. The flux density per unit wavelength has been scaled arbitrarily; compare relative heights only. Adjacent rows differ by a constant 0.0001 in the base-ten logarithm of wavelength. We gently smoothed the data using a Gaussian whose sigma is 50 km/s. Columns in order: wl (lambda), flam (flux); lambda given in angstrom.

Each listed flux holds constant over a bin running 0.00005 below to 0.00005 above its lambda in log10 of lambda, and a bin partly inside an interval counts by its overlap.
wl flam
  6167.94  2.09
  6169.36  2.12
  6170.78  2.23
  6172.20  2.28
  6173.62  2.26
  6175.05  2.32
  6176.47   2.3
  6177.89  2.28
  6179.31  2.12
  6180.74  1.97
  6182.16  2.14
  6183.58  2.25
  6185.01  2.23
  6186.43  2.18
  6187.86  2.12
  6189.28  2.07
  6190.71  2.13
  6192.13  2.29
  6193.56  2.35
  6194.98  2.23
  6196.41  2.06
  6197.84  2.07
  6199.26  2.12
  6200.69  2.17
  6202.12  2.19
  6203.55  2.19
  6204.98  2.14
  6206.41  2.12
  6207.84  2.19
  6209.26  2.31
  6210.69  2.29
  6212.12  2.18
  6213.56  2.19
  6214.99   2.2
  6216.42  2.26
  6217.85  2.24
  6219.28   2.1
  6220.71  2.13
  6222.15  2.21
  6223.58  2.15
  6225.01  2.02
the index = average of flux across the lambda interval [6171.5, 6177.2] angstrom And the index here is 2.29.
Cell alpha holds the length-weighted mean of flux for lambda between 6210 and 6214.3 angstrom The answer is 2.22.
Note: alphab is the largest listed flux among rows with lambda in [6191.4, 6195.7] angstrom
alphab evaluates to 2.35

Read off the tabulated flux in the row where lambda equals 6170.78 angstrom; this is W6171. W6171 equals 2.23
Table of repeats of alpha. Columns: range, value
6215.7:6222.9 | 2.19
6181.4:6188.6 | 2.18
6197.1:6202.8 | 2.14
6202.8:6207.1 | 2.15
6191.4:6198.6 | 2.2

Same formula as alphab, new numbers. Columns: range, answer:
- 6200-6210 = 2.31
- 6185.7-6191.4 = 2.18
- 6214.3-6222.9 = 2.26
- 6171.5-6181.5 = 2.32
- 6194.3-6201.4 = 2.23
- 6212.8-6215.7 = 2.2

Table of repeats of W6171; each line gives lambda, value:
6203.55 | 2.19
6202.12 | 2.19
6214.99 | 2.2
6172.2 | 2.28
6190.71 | 2.13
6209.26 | 2.31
